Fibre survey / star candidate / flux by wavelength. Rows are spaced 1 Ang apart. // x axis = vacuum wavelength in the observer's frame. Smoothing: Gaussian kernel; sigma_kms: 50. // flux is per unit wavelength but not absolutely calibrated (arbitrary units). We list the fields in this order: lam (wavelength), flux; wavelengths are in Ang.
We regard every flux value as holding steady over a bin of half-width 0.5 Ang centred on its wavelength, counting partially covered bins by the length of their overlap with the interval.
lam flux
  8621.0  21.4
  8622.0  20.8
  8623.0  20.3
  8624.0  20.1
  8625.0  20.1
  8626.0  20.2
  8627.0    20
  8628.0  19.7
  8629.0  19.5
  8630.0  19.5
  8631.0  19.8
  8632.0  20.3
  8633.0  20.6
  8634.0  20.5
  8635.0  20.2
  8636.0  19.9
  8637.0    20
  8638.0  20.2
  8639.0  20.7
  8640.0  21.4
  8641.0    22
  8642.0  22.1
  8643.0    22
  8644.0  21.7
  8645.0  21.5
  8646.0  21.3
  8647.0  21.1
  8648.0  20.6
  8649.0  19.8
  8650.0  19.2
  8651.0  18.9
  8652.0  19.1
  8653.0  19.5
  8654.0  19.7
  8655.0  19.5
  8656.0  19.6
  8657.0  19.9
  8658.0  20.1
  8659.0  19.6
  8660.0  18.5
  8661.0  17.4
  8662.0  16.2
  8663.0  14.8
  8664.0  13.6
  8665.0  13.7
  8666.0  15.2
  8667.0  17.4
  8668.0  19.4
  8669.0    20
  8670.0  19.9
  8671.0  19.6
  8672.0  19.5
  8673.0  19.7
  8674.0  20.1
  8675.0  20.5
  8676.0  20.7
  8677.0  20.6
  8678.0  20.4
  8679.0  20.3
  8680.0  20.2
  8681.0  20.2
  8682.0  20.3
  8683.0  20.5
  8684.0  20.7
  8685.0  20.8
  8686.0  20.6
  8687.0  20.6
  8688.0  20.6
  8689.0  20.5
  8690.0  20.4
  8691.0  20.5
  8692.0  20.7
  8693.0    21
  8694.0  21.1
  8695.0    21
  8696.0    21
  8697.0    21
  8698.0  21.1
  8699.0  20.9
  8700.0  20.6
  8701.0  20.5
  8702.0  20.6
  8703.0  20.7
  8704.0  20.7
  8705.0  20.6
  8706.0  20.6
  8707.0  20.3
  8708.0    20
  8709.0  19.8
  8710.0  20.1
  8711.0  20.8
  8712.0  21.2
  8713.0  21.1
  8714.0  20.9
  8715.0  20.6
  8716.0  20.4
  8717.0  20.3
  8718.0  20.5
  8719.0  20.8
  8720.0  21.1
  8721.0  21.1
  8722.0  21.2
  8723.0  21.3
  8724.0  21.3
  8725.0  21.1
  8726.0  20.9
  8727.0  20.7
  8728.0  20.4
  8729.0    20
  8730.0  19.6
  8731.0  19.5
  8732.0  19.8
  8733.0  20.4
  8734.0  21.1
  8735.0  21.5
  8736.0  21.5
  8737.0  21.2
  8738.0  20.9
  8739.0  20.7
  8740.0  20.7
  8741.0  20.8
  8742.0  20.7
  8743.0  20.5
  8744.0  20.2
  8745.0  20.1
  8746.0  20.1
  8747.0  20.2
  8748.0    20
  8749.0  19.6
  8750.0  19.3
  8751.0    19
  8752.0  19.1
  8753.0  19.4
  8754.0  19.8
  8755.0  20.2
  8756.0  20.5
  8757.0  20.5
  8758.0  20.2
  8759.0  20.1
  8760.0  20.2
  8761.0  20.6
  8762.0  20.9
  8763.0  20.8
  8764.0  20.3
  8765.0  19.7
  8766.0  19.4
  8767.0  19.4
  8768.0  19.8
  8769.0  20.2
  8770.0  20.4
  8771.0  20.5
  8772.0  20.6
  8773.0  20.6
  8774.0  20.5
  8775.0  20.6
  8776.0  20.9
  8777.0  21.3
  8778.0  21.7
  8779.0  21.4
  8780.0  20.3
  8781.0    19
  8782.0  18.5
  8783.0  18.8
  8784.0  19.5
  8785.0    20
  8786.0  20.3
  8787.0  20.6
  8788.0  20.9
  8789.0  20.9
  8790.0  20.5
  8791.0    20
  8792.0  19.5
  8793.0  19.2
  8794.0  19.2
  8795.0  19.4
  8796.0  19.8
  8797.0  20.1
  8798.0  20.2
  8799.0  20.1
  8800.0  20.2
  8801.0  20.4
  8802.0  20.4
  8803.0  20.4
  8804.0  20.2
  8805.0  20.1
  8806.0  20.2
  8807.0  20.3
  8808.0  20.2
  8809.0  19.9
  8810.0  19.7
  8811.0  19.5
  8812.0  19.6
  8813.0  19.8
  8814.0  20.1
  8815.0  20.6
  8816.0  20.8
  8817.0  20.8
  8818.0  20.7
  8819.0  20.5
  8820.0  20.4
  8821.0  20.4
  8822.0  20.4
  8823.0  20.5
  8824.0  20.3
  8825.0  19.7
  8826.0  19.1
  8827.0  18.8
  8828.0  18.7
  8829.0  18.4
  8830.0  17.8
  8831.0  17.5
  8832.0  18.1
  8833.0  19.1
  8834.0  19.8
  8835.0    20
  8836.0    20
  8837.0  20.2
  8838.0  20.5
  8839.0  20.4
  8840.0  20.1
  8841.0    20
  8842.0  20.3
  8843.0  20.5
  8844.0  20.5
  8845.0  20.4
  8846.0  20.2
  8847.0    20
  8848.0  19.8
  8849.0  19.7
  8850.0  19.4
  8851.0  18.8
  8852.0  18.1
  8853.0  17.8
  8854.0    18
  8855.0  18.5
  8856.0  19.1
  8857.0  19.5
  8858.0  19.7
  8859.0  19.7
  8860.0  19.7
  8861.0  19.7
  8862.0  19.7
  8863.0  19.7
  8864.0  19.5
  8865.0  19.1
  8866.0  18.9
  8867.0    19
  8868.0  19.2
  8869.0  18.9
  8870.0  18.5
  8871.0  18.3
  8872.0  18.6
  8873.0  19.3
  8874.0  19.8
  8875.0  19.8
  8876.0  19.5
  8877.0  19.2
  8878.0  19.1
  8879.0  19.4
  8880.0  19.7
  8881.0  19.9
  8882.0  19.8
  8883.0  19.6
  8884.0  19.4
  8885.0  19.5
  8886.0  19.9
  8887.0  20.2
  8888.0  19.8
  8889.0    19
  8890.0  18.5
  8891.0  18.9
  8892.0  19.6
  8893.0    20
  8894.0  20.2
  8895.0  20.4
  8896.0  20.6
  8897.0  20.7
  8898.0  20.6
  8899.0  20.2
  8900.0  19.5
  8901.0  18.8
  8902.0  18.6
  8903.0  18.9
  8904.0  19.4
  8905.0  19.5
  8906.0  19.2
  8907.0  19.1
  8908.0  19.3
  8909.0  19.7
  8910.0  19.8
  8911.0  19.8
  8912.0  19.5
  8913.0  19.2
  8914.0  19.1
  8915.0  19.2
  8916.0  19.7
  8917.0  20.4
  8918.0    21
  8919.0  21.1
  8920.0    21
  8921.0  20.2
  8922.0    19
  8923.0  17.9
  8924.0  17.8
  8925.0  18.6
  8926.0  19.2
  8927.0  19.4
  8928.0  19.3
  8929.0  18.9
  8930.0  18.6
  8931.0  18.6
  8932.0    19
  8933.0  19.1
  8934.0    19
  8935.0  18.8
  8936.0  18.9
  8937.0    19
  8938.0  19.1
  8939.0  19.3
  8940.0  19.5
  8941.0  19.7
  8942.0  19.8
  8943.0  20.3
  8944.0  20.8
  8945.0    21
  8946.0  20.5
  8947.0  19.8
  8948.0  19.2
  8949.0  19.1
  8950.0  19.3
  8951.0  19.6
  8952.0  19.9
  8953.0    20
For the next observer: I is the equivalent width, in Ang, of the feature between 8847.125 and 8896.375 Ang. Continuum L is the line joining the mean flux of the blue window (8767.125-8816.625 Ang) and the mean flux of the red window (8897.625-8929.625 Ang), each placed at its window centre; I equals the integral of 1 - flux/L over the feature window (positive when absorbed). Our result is 0.9 Ang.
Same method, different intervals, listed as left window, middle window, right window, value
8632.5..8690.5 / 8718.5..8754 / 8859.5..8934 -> -1.5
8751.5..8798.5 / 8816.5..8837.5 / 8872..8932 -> 0.3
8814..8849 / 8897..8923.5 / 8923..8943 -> -0.6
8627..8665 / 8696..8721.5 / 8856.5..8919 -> -1.3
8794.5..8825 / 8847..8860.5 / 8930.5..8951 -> 0.6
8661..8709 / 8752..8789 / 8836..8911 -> -1.1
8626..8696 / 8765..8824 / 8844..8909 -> -1.8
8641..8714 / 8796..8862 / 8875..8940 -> -0.5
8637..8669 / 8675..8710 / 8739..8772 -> -1.8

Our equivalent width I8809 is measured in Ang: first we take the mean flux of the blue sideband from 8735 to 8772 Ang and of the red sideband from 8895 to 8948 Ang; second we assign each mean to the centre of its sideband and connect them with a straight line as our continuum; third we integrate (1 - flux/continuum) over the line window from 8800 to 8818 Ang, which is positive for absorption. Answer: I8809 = -0.2 Ang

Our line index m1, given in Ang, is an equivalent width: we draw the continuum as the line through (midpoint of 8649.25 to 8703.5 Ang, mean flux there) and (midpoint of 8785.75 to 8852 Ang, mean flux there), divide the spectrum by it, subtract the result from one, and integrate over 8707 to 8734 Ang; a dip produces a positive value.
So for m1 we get -1.2 Ang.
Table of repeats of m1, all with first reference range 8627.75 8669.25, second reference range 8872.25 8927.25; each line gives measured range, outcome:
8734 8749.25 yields -0.9 Ang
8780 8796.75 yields -0.2 Ang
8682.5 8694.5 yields -0.8 Ang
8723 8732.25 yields -0.5 Ang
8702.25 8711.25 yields -0.4 Ang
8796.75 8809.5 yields -0.5 Ang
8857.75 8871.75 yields 0.2 Ang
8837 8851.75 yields -0.4 Ang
